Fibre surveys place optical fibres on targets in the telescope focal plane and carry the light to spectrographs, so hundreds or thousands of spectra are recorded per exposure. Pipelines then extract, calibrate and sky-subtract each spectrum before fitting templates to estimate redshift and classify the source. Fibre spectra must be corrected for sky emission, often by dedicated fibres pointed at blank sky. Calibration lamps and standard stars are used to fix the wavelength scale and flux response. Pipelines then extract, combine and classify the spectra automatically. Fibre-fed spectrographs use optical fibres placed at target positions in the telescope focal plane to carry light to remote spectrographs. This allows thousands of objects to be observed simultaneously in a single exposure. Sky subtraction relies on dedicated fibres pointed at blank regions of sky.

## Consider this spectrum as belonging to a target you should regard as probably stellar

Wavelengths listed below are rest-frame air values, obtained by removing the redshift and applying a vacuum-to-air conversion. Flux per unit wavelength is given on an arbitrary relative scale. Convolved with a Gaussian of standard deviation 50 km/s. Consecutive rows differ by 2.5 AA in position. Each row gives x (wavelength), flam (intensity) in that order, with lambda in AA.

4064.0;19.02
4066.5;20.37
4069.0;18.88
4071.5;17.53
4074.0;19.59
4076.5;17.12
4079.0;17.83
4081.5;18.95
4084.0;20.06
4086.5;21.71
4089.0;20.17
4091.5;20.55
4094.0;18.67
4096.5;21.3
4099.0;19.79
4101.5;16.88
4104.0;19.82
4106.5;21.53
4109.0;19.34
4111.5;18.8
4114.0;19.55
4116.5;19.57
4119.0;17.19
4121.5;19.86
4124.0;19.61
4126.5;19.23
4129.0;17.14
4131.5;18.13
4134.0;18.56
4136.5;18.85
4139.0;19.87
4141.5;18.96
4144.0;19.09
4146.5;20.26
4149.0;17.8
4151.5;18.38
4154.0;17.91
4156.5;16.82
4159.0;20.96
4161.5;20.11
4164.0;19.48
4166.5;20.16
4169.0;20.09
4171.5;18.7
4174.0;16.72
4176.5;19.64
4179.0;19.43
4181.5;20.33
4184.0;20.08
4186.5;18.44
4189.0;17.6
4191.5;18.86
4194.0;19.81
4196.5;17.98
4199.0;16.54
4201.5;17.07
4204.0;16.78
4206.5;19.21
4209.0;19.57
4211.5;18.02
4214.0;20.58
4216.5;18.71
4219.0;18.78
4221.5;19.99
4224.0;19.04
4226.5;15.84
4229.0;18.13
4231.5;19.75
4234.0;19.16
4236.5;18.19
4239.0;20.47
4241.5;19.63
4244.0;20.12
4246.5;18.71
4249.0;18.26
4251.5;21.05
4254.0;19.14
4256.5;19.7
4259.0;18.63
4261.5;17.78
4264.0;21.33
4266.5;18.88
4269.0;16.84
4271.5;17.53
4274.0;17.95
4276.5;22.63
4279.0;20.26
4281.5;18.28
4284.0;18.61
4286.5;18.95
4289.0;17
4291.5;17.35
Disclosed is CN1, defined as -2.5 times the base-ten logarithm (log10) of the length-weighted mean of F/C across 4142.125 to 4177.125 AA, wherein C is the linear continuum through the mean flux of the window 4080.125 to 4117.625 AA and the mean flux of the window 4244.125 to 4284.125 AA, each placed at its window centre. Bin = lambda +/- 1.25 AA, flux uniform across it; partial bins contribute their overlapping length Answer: 0.03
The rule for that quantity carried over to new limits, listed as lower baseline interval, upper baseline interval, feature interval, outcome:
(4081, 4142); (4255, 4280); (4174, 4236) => 0.03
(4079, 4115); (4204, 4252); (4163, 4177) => 0.01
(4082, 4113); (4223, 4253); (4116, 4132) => 0.06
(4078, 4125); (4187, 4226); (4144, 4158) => 0.04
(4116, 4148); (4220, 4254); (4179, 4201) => 0.02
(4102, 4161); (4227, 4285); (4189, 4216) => 0.04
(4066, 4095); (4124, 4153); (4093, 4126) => -0.02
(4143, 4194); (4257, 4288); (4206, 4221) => -0.01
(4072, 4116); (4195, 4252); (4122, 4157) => 0.03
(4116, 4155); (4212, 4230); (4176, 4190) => -0.03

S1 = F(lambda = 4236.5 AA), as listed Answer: 18.19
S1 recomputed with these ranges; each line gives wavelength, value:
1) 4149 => 17.8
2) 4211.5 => 18.02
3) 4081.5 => 18.95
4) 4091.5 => 20.55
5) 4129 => 17.14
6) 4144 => 19.09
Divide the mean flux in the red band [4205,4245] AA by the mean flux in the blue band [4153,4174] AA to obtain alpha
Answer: 1.00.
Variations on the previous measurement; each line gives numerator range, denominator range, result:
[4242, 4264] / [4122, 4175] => 1.02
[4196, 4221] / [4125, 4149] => 0.98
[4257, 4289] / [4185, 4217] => 1.03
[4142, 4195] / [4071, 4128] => 0.99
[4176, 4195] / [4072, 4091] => 1.00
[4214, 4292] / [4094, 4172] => 0.99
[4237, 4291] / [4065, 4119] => 0.99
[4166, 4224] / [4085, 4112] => 0.95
